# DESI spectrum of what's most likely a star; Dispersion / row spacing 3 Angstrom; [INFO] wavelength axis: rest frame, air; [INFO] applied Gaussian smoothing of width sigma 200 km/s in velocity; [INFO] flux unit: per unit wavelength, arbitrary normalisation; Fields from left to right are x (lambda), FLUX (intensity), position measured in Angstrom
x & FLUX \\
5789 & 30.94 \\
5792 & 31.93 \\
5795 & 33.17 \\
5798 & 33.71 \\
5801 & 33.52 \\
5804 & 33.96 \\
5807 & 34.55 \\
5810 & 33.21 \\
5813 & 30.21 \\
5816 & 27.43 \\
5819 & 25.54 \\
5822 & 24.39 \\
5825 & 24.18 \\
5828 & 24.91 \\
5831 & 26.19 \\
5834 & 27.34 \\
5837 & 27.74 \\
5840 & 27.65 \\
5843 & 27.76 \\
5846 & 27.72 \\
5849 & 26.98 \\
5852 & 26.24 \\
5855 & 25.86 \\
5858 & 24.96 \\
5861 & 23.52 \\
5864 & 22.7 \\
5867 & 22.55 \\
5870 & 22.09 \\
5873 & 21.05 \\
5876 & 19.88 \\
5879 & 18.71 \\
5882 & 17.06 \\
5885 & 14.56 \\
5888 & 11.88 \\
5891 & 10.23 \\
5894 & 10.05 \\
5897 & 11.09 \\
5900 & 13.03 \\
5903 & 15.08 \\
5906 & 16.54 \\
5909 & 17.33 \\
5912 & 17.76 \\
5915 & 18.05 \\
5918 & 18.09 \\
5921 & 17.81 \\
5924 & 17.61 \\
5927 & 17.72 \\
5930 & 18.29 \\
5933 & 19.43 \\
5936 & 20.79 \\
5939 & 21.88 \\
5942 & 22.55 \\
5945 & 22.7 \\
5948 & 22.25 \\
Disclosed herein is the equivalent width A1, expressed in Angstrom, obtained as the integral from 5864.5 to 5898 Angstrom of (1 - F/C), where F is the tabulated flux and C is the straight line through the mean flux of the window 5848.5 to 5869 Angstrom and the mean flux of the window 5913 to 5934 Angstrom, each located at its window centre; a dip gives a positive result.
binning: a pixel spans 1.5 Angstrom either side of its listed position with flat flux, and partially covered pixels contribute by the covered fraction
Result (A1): 8.9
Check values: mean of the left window 24.5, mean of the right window 18.1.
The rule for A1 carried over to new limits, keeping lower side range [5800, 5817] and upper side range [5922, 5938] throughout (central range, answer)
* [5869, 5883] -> 2.9 Angstrom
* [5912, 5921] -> 1.0 Angstrom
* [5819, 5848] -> 3.0 Angstrom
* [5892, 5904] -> 5.5 Angstrom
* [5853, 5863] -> 0.8 Angstrom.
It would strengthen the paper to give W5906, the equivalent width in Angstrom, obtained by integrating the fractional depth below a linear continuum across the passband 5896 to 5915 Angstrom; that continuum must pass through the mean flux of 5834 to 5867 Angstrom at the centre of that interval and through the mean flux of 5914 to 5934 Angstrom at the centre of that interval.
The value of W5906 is 4.3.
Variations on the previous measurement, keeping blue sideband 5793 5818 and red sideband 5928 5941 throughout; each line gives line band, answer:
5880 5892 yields 5.32 Angstrom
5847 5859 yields 0.73 Angstrom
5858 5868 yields 1.35 Angstrom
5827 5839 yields 1.23 Angstrom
